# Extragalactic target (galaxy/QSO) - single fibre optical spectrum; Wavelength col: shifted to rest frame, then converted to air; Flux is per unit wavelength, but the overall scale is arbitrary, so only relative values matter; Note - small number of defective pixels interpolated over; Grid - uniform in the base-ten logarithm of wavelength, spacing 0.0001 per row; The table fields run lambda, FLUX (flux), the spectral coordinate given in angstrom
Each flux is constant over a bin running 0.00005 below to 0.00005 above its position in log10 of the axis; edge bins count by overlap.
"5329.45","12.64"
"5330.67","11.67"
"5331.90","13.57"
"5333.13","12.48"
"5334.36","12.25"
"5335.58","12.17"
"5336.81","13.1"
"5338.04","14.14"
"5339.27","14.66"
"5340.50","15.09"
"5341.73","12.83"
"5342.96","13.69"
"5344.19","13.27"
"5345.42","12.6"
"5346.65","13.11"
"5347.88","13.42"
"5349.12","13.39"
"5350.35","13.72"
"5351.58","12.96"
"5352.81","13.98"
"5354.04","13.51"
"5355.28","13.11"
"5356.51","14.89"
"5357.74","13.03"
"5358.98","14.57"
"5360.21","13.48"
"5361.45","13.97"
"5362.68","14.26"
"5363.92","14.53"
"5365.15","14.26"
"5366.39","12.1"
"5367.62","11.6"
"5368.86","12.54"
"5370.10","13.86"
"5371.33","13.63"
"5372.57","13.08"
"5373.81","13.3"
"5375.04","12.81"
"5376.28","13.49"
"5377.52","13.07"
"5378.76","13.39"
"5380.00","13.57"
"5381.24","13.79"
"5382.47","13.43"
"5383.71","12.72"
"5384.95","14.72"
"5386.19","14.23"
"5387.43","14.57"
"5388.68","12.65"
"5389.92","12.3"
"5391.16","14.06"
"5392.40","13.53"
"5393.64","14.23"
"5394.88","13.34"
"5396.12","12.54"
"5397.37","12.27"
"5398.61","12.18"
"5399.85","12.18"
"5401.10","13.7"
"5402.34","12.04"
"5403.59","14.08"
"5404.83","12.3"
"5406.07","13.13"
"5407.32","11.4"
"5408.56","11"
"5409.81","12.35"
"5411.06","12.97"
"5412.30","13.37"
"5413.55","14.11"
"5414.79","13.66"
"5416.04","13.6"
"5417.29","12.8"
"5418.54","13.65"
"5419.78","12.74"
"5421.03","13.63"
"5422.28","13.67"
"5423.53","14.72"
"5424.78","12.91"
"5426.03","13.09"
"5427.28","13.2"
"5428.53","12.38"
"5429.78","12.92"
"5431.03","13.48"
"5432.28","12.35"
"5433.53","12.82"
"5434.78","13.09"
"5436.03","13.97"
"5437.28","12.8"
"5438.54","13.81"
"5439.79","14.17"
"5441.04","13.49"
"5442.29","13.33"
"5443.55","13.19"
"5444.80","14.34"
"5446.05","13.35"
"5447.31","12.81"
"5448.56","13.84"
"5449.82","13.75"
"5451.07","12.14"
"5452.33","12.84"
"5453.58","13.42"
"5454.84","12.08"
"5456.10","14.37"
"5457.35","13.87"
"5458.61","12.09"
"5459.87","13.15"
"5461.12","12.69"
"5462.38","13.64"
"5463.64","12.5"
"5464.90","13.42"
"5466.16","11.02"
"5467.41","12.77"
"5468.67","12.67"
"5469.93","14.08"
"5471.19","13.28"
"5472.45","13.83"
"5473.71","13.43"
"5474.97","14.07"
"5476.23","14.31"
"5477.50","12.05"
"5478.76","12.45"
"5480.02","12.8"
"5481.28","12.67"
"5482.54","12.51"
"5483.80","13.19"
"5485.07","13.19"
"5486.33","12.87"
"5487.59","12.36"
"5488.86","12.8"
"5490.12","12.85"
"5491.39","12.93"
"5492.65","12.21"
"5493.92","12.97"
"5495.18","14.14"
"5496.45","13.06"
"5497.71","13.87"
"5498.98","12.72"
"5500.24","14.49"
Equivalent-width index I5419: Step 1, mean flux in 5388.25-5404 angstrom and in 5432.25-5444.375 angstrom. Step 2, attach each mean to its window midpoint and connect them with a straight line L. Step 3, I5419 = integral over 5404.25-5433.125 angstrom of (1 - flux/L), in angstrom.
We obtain 0.4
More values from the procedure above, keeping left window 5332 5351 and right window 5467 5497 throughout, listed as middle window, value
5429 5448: -0.3 angstrom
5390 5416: 0.6 angstrom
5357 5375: -0.2 angstrom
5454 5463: 0.0 angstrom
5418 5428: -0.2 angstrom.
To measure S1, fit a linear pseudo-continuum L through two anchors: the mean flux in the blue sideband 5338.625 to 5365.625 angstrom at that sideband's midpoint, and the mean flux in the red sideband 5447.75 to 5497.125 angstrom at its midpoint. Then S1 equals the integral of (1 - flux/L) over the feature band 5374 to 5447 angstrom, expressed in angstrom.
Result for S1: 0.97 angstrom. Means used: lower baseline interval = 13.7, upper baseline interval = 13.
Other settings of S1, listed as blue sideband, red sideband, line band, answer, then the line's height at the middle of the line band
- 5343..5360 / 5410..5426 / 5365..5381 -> 0.4 angstrom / 13.5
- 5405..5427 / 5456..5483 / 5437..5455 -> -0.4 angstrom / 13.1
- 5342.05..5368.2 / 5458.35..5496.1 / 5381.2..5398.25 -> -0.1 angstrom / 13.3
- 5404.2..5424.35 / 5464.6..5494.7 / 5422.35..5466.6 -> -0.6 angstrom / 13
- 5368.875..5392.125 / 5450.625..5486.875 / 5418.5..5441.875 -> -0.2 angstrom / 13.2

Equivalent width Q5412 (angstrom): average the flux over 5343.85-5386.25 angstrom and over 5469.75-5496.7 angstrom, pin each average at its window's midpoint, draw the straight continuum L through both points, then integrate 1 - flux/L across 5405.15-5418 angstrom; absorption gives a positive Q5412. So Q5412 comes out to 0.5 angstrom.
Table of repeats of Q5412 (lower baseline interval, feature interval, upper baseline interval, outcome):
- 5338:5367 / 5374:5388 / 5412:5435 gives -0.1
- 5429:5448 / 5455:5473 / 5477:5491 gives -0.1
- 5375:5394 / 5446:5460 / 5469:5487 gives 0.2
